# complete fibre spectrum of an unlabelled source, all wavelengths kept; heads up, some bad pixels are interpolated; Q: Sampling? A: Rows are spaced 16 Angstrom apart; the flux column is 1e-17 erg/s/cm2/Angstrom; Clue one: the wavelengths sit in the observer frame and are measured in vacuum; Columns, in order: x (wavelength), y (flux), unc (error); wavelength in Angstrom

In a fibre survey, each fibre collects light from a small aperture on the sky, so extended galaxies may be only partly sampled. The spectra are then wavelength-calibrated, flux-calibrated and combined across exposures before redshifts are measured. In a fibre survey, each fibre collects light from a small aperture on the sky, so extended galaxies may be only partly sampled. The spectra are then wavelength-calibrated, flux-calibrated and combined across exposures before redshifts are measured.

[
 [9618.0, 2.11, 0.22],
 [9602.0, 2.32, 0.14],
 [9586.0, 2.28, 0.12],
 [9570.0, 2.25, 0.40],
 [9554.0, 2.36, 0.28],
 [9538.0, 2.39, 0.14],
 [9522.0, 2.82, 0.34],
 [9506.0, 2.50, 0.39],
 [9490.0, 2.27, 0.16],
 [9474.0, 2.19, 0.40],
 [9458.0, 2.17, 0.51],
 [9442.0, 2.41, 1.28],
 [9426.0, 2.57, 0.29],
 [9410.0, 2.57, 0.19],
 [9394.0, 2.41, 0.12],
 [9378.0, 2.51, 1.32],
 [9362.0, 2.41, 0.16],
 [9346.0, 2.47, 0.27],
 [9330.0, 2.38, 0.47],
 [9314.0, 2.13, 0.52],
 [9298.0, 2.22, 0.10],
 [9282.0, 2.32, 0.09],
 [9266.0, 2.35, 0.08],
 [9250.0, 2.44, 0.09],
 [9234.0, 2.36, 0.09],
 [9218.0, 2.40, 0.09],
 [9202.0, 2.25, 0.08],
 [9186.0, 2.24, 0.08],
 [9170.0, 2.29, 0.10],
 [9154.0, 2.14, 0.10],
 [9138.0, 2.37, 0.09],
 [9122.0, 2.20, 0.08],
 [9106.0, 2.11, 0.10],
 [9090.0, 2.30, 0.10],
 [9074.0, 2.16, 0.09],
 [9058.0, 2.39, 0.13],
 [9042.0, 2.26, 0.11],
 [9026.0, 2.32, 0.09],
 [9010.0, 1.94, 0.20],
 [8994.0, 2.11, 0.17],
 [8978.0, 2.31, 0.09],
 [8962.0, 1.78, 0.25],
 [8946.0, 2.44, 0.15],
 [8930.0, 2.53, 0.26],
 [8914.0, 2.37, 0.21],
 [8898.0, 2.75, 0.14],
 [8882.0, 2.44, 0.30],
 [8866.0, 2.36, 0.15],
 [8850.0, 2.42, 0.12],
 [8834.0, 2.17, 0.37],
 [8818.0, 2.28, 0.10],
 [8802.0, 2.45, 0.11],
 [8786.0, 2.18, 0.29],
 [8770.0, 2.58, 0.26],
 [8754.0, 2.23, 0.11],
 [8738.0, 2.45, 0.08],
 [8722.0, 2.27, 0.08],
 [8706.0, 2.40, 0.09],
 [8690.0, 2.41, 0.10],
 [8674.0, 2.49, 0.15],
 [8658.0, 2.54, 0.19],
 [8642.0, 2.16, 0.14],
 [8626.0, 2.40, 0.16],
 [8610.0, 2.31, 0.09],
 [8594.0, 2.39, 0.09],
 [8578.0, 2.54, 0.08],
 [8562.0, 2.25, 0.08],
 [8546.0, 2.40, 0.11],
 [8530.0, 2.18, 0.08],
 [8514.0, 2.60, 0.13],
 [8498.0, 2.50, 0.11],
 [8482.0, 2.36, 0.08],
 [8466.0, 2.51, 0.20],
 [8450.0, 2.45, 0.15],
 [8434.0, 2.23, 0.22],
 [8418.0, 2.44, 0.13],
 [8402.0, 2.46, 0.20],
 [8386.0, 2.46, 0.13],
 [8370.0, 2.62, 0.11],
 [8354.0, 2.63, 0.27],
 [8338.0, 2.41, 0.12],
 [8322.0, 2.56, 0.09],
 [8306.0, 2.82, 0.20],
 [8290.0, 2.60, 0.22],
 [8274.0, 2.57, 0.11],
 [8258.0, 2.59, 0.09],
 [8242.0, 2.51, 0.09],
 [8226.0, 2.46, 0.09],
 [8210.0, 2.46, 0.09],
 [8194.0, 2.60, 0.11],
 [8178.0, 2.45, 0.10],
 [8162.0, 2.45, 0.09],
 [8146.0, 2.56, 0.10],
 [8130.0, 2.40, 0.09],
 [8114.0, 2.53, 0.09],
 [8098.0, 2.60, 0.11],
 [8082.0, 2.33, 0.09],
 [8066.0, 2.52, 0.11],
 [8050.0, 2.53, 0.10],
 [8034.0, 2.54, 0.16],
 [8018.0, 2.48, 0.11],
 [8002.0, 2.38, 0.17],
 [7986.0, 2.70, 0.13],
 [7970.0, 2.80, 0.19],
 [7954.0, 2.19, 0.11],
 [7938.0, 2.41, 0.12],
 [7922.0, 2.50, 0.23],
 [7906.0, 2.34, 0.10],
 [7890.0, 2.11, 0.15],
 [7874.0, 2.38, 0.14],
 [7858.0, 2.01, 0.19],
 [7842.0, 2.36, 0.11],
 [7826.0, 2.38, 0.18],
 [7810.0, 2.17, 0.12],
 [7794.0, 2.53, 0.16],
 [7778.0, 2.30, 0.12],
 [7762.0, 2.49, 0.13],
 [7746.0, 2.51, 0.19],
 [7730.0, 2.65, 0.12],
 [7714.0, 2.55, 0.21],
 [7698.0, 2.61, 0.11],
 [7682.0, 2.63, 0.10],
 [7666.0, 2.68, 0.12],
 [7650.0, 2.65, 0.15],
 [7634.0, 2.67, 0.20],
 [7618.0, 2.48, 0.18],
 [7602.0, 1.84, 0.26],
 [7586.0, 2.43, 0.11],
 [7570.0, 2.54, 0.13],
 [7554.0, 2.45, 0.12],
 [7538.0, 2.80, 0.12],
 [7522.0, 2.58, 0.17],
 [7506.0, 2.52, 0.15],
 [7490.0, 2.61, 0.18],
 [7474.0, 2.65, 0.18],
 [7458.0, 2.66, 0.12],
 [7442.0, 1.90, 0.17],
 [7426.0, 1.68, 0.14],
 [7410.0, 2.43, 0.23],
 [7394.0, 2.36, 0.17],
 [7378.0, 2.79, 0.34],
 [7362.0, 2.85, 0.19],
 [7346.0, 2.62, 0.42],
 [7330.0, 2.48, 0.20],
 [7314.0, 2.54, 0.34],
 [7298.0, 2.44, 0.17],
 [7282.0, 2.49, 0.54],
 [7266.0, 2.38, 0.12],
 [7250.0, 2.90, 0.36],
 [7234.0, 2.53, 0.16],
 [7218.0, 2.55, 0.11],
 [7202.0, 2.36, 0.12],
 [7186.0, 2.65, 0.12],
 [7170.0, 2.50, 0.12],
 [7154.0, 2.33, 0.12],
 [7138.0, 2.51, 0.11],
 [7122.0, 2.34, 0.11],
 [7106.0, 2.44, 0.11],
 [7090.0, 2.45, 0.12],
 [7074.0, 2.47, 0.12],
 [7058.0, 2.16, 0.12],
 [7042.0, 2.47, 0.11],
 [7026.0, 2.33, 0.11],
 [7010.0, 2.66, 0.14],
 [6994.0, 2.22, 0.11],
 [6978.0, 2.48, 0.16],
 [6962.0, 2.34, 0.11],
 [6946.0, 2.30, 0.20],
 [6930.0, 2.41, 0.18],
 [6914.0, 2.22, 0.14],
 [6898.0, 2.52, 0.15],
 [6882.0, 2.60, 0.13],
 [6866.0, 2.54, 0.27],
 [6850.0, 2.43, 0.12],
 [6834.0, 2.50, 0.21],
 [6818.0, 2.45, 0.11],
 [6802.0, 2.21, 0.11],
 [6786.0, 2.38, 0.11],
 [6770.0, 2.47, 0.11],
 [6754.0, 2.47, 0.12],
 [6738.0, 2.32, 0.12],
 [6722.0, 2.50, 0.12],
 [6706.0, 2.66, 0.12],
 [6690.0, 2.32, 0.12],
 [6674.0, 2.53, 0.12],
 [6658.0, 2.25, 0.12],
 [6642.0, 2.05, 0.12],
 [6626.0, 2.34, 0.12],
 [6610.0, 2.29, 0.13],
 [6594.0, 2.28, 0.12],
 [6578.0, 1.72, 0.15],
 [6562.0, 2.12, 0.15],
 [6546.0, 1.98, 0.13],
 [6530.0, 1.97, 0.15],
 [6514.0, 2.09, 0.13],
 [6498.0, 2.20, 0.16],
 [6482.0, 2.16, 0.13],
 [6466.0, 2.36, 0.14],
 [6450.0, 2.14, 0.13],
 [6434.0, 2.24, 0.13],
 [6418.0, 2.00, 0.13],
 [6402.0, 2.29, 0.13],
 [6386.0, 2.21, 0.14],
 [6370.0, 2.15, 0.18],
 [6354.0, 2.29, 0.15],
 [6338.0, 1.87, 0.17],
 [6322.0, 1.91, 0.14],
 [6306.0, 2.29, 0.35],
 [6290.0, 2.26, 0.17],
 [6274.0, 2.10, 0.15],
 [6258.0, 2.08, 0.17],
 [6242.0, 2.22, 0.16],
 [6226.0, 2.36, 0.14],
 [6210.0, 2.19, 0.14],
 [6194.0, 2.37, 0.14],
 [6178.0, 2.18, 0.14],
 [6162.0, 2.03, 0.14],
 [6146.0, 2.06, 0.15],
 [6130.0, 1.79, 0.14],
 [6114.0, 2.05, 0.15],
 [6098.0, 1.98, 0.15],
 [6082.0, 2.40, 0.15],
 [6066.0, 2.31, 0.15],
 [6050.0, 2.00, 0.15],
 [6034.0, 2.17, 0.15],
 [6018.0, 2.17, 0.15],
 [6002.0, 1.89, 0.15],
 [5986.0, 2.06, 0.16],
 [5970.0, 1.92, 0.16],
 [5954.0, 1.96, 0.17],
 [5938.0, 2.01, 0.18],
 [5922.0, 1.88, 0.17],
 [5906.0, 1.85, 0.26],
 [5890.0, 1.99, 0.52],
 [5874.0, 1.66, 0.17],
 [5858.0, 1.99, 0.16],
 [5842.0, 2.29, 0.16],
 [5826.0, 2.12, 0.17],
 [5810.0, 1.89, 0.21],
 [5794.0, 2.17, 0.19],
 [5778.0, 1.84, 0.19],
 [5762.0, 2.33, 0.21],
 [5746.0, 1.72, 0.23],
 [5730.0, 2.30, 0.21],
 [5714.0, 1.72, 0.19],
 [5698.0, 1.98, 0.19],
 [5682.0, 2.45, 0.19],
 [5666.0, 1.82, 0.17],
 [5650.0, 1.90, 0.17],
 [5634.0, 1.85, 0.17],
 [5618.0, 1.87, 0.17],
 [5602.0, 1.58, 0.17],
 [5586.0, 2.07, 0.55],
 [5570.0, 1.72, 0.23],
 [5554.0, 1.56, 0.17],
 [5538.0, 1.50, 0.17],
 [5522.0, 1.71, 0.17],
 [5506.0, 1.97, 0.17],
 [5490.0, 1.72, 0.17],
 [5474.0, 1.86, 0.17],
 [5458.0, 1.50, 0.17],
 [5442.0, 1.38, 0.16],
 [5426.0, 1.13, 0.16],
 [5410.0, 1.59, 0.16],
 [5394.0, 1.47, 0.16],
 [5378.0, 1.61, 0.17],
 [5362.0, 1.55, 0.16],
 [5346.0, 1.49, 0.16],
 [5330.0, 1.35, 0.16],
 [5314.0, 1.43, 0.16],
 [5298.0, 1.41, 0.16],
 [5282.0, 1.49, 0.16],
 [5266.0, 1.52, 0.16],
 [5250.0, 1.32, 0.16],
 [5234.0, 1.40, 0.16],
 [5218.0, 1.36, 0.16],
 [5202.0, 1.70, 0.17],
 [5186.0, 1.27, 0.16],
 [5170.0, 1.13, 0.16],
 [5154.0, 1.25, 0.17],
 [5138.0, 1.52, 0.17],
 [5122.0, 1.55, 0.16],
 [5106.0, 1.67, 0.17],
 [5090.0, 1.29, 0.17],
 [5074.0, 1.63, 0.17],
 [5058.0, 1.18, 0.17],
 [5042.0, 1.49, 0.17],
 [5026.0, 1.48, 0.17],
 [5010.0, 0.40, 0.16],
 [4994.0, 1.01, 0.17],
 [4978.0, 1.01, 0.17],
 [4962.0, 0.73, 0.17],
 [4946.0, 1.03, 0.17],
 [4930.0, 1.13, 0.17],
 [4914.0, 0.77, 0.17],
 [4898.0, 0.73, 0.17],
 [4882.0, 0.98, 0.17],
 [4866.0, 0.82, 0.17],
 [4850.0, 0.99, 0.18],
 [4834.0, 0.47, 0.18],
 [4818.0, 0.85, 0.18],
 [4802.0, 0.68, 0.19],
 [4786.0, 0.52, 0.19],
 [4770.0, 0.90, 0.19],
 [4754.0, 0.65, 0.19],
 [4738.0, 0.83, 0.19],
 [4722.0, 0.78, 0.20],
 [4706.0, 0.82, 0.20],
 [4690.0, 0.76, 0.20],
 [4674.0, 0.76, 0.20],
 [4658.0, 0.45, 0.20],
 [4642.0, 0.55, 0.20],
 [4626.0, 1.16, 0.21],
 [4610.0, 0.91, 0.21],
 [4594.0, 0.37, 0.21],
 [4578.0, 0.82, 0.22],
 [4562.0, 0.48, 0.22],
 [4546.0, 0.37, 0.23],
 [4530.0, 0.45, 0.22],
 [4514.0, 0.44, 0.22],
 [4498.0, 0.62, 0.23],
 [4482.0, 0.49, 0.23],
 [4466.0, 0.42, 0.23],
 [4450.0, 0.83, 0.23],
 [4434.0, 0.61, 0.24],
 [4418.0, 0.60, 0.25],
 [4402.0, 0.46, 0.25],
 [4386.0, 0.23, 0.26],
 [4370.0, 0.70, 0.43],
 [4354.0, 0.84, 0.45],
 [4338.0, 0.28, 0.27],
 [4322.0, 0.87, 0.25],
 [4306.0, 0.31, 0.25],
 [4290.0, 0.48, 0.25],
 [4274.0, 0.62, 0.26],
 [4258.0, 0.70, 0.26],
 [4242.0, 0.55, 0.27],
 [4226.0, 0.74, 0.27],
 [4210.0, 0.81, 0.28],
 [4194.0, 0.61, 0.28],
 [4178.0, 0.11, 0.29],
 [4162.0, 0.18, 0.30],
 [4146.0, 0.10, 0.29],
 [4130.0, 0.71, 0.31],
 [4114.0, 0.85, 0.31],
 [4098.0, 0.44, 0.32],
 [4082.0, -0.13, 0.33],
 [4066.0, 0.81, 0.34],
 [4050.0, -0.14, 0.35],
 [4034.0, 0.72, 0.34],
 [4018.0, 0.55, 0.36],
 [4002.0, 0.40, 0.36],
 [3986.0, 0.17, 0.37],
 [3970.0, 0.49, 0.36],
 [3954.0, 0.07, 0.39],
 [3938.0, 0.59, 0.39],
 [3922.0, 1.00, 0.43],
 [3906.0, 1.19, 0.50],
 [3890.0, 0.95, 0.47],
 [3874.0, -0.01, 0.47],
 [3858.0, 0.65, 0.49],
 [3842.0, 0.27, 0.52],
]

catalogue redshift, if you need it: 0.262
